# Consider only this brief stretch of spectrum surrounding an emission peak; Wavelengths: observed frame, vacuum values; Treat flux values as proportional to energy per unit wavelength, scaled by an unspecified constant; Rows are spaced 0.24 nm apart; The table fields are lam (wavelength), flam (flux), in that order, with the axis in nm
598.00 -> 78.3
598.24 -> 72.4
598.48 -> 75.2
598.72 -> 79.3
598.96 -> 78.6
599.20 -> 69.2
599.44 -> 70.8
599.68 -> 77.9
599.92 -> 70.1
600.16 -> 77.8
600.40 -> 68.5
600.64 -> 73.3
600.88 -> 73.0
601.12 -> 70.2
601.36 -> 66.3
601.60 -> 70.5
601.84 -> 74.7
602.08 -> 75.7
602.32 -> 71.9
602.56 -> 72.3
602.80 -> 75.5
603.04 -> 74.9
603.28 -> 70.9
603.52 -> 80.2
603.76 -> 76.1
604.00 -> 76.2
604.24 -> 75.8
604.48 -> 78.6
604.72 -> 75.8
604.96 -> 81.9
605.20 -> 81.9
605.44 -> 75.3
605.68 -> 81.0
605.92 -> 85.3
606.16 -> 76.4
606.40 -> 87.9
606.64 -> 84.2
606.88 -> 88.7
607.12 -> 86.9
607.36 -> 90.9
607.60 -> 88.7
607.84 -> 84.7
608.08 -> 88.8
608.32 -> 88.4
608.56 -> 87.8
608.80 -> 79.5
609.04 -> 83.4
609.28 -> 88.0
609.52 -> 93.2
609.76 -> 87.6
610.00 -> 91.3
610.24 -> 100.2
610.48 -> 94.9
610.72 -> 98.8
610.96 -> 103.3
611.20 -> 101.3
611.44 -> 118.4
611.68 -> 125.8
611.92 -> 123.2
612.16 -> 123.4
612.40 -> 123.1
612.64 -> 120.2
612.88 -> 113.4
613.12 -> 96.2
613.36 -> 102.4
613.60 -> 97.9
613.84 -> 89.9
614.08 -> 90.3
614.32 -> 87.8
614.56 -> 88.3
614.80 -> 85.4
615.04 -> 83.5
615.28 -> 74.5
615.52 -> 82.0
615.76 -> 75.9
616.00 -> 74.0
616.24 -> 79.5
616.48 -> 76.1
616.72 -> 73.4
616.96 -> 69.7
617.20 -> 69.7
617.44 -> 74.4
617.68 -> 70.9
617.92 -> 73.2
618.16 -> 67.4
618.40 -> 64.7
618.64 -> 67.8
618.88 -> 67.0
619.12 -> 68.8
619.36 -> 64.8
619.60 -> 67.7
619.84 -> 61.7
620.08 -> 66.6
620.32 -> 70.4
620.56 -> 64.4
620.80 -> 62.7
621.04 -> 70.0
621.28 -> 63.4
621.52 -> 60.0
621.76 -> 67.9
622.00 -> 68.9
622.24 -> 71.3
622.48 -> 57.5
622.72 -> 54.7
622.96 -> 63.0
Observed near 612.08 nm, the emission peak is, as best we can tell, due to C III] 1909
